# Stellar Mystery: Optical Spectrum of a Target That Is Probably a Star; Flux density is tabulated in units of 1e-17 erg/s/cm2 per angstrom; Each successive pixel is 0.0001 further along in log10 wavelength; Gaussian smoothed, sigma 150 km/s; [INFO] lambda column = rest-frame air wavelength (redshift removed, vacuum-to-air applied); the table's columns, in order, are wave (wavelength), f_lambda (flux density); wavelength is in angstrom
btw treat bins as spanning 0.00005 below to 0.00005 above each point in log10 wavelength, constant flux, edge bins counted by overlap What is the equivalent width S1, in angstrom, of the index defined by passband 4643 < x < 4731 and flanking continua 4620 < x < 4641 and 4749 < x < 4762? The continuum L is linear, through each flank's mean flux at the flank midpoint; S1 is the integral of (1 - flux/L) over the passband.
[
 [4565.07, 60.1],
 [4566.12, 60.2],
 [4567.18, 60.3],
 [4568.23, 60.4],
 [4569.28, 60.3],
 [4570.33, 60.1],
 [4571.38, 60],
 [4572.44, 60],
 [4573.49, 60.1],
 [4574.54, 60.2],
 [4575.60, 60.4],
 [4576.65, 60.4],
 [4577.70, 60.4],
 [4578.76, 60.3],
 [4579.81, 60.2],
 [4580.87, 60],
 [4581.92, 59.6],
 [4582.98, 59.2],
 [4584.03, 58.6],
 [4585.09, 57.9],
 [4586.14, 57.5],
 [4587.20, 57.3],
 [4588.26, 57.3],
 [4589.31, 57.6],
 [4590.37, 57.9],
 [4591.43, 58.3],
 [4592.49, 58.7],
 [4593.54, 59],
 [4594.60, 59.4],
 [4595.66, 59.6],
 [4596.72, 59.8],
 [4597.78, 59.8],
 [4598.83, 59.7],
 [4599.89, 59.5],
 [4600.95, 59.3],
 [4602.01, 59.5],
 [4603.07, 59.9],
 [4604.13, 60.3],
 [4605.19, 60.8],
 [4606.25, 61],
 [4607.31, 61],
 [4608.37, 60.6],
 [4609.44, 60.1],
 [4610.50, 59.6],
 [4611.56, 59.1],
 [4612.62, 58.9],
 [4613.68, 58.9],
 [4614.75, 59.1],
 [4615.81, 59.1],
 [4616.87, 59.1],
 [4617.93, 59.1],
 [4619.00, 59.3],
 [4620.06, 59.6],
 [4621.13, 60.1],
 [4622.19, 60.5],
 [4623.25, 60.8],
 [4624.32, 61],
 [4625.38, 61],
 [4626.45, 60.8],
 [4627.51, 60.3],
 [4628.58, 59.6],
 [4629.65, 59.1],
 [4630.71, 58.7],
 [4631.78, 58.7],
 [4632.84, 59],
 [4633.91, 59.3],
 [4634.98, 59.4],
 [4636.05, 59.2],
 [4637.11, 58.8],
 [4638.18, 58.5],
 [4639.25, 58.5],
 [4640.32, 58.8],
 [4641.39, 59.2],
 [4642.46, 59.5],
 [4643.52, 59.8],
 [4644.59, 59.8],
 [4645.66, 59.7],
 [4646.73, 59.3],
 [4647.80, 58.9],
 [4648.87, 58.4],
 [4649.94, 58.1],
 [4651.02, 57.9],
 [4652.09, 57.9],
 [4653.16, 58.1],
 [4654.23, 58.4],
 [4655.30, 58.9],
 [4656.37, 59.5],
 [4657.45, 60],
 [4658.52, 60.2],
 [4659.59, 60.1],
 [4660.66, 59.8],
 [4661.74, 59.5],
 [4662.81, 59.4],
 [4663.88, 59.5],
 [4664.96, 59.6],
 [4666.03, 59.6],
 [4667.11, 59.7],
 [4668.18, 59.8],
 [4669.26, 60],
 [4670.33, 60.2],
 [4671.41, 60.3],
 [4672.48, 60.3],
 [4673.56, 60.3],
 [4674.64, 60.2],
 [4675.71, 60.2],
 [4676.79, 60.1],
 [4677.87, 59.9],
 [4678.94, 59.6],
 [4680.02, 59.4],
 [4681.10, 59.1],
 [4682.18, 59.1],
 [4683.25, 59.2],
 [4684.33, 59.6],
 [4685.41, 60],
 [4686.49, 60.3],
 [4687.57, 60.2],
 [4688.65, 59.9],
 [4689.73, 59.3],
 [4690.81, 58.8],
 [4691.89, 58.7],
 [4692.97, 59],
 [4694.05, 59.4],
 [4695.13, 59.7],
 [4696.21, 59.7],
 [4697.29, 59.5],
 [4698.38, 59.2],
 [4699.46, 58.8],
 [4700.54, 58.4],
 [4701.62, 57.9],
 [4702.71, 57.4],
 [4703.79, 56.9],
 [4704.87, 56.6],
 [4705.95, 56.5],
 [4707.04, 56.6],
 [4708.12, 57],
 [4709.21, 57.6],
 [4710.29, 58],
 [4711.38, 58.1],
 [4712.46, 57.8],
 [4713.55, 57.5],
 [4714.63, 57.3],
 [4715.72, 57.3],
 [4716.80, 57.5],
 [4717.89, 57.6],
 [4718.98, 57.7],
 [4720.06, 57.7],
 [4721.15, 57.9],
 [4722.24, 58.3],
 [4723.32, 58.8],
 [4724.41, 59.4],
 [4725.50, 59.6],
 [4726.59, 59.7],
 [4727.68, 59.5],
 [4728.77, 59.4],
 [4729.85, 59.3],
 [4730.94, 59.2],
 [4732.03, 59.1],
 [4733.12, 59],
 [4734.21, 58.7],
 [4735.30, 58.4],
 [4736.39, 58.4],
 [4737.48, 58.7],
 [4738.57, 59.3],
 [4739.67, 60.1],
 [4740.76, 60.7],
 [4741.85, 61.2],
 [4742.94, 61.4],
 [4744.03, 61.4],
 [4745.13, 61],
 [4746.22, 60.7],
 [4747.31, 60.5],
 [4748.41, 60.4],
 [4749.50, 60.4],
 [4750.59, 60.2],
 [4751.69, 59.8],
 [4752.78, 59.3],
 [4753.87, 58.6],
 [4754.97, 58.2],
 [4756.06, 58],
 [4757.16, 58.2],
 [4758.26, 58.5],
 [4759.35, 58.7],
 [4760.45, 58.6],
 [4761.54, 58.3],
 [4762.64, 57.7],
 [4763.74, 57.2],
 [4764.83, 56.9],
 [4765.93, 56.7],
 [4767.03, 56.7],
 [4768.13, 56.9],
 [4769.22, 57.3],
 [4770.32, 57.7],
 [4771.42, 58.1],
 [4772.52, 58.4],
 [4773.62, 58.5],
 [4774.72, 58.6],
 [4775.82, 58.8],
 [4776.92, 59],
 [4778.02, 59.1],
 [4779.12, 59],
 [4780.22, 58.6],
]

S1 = 0.5 angstrom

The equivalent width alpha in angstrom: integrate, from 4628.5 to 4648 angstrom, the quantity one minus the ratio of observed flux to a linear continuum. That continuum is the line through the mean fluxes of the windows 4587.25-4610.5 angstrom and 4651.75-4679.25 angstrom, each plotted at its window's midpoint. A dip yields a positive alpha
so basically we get 0.1 angstrom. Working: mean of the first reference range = 59.4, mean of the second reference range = 59.7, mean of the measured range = 59.2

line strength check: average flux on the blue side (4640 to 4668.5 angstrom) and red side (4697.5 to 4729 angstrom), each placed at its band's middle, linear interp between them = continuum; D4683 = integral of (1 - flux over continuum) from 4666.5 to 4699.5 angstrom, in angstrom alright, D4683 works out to -0.6 angstrom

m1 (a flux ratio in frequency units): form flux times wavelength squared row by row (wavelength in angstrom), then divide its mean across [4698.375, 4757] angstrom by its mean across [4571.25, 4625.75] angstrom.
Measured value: 1.04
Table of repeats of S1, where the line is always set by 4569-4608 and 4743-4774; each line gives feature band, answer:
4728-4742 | -0.1 angstrom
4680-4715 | 0.3 angstrom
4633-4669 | 0.0 angstrom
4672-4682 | -0.1 angstrom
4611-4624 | 0.0 angstrom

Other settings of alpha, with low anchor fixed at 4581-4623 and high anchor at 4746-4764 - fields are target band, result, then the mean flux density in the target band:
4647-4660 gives 0.1 angstrom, 58.9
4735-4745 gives -0.2 angstrom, 60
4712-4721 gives 0.2 angstrom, 57.6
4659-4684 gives -0.3 angstrom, 59.8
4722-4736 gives 0.0 angstrom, 59.1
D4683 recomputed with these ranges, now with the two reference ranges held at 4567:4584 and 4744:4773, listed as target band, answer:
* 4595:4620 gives 0.06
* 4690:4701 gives 0.00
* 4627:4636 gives 0.06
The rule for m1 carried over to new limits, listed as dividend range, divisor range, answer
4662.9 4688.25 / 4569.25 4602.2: 1.05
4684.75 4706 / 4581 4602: 1.05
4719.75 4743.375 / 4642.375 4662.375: 1.04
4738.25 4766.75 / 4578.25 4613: 1.07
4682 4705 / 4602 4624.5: 1.02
